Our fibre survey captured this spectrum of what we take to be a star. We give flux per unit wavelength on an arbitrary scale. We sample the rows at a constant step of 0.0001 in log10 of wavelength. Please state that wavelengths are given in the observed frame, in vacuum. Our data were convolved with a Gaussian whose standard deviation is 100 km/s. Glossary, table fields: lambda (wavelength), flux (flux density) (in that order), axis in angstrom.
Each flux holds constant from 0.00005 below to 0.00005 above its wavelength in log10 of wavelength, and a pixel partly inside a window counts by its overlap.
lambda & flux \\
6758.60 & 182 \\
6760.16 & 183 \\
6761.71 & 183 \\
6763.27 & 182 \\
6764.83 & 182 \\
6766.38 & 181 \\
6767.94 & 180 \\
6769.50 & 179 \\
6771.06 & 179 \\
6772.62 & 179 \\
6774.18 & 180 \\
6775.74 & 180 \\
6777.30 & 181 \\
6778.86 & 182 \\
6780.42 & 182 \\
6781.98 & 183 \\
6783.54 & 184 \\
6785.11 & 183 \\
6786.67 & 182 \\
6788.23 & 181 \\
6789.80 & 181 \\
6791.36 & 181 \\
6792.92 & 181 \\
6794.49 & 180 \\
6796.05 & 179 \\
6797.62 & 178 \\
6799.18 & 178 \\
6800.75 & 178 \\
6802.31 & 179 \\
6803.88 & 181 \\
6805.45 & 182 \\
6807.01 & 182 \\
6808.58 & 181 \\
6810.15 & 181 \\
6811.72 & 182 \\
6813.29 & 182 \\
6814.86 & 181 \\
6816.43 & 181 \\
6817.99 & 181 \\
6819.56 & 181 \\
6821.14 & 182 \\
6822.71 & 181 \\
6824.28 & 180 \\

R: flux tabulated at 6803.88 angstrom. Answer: 181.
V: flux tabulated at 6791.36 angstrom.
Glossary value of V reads 181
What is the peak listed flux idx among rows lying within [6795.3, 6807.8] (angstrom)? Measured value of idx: 182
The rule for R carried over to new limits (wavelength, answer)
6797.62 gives 178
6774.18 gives 180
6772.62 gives 179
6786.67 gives 182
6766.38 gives 181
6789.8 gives 181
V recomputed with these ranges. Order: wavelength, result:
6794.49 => 180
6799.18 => 178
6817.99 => 181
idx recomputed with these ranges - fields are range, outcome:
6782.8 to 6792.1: 184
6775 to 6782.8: 183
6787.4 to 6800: 181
